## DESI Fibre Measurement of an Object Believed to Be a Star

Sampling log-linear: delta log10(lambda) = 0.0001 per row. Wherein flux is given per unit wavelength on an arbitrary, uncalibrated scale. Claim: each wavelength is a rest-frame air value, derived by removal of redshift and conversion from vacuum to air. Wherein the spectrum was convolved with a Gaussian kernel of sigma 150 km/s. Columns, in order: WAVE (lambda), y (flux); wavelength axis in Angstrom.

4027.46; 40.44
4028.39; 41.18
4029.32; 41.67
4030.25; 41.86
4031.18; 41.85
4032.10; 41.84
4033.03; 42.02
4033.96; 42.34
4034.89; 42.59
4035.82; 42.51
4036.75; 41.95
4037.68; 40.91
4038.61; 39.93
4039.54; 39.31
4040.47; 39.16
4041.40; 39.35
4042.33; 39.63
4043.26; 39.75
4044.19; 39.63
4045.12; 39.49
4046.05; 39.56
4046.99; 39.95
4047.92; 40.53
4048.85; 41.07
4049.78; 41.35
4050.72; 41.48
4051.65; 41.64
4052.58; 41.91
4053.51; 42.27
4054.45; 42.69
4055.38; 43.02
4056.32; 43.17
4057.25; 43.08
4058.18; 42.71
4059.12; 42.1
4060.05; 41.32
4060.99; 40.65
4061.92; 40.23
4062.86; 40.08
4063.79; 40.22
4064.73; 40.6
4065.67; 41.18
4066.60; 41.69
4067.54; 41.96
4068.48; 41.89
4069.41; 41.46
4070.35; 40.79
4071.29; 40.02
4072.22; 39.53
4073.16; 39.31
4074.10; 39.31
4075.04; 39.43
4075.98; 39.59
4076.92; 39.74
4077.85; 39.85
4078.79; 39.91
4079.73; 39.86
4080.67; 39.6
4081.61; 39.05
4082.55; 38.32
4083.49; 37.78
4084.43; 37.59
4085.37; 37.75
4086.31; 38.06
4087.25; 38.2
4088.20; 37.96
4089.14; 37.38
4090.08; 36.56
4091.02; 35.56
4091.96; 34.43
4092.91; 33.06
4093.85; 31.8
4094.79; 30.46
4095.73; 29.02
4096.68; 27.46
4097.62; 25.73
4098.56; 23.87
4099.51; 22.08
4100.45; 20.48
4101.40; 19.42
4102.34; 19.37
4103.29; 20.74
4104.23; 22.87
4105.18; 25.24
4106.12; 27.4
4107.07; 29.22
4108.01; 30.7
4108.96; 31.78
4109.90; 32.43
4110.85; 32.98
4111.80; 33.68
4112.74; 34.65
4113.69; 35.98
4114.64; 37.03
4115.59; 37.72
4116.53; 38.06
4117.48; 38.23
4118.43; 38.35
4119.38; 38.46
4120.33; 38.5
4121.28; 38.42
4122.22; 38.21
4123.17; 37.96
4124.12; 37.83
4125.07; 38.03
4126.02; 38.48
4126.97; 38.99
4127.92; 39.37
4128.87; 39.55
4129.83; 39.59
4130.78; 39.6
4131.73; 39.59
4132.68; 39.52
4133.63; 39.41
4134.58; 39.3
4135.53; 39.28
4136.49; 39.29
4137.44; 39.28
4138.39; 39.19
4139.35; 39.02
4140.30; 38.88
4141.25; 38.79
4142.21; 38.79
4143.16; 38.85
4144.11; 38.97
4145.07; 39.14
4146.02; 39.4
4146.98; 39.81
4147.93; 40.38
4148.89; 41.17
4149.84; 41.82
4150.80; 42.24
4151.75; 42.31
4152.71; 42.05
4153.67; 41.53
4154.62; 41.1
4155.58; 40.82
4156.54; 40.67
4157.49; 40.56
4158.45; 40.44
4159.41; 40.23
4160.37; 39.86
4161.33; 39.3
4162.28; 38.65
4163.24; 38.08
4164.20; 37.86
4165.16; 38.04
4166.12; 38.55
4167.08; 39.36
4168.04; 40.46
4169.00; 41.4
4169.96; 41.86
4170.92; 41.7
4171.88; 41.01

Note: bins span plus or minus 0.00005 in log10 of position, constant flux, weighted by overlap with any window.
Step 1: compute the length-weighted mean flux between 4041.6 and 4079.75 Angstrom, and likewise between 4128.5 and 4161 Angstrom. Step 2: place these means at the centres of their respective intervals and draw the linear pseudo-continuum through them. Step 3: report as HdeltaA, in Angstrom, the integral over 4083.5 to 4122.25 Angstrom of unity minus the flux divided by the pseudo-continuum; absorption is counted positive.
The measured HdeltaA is 8.0 Angstrom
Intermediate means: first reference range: 40.8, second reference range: 40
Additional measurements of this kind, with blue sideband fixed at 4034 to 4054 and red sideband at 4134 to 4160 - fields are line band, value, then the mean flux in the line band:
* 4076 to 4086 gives 0.4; 39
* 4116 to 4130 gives 0.6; 38.5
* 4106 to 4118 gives 1.9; 34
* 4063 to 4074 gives 0.0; 40.7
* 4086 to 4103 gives 4.4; 29.9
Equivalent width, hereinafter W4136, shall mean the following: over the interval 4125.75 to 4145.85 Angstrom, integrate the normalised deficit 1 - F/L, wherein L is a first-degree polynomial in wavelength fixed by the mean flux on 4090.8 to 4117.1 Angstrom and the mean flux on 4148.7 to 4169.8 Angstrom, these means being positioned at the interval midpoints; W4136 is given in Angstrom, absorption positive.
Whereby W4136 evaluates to -2.0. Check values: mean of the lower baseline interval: 29.4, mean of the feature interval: 39.2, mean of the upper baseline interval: 40.3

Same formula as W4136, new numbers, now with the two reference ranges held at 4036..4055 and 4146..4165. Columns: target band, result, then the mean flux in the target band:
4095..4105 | 4.2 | 23.3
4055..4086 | 0.2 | 40.4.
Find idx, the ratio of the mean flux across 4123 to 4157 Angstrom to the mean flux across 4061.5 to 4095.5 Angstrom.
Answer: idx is 1.0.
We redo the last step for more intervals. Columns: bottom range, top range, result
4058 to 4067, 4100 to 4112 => 0.65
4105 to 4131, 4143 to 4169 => 1.11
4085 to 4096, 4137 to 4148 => 1.12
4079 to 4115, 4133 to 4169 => 1.25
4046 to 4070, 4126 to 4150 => 0.95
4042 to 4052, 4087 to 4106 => 0.70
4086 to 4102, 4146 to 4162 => 1.34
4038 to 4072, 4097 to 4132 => 0.80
